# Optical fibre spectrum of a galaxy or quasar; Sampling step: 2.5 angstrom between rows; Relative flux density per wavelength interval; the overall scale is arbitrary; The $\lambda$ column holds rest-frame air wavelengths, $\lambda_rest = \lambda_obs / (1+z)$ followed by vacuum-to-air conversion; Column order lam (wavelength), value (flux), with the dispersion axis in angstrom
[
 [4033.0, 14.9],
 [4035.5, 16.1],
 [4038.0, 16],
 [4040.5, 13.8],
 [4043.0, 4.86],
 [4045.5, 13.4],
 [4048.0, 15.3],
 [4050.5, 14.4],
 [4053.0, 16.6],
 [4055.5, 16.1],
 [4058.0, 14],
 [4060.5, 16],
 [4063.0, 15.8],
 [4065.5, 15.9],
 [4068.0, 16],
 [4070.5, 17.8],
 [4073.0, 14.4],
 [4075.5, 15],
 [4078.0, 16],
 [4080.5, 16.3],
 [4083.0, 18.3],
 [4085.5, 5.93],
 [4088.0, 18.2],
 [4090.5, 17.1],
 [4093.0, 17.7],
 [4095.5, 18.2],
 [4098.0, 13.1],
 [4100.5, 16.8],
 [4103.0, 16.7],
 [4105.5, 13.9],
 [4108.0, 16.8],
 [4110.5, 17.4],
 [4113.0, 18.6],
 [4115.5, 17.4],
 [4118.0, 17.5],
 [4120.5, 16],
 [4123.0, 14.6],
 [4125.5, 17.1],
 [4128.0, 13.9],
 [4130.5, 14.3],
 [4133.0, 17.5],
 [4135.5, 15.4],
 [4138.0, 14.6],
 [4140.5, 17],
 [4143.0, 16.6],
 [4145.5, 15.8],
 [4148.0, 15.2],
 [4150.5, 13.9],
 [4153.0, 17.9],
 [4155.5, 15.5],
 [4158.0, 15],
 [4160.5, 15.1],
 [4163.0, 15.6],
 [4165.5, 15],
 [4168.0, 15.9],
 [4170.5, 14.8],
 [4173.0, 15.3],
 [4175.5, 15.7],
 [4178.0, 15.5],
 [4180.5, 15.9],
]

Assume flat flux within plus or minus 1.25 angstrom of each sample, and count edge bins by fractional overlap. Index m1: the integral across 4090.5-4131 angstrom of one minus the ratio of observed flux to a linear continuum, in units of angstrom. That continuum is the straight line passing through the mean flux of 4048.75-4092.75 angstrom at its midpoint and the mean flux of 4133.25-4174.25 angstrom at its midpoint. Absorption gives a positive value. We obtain -1.9 angstrom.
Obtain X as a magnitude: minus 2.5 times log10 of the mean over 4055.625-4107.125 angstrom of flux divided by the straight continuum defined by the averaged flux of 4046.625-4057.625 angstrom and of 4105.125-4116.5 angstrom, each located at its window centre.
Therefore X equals 0.04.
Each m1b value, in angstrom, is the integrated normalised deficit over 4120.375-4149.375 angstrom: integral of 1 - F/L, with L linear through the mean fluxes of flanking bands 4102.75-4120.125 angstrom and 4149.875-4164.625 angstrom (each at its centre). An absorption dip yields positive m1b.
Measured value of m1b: 1.0 angstrom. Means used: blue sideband 16.9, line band 15.6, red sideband 15.6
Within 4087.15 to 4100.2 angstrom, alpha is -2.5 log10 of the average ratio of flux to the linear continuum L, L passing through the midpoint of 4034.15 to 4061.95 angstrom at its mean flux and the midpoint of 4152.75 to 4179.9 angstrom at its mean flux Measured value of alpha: -0.14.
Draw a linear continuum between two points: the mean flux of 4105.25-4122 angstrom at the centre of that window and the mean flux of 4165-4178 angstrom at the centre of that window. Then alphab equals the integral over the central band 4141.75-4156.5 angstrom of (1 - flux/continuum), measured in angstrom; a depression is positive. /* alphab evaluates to 0.1 angstrom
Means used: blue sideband 16.9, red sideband 15.4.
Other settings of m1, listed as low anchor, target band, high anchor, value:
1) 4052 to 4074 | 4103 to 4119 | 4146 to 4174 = -1.3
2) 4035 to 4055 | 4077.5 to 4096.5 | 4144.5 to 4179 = -2.0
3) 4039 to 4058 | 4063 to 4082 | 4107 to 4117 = -1.1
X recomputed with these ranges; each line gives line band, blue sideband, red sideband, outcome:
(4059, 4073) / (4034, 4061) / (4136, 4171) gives -0.12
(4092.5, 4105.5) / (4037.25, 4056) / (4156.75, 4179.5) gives -0.13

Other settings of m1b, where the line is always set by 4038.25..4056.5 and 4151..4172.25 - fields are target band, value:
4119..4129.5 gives -0.4 angstrom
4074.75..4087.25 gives -0.2 angstrom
